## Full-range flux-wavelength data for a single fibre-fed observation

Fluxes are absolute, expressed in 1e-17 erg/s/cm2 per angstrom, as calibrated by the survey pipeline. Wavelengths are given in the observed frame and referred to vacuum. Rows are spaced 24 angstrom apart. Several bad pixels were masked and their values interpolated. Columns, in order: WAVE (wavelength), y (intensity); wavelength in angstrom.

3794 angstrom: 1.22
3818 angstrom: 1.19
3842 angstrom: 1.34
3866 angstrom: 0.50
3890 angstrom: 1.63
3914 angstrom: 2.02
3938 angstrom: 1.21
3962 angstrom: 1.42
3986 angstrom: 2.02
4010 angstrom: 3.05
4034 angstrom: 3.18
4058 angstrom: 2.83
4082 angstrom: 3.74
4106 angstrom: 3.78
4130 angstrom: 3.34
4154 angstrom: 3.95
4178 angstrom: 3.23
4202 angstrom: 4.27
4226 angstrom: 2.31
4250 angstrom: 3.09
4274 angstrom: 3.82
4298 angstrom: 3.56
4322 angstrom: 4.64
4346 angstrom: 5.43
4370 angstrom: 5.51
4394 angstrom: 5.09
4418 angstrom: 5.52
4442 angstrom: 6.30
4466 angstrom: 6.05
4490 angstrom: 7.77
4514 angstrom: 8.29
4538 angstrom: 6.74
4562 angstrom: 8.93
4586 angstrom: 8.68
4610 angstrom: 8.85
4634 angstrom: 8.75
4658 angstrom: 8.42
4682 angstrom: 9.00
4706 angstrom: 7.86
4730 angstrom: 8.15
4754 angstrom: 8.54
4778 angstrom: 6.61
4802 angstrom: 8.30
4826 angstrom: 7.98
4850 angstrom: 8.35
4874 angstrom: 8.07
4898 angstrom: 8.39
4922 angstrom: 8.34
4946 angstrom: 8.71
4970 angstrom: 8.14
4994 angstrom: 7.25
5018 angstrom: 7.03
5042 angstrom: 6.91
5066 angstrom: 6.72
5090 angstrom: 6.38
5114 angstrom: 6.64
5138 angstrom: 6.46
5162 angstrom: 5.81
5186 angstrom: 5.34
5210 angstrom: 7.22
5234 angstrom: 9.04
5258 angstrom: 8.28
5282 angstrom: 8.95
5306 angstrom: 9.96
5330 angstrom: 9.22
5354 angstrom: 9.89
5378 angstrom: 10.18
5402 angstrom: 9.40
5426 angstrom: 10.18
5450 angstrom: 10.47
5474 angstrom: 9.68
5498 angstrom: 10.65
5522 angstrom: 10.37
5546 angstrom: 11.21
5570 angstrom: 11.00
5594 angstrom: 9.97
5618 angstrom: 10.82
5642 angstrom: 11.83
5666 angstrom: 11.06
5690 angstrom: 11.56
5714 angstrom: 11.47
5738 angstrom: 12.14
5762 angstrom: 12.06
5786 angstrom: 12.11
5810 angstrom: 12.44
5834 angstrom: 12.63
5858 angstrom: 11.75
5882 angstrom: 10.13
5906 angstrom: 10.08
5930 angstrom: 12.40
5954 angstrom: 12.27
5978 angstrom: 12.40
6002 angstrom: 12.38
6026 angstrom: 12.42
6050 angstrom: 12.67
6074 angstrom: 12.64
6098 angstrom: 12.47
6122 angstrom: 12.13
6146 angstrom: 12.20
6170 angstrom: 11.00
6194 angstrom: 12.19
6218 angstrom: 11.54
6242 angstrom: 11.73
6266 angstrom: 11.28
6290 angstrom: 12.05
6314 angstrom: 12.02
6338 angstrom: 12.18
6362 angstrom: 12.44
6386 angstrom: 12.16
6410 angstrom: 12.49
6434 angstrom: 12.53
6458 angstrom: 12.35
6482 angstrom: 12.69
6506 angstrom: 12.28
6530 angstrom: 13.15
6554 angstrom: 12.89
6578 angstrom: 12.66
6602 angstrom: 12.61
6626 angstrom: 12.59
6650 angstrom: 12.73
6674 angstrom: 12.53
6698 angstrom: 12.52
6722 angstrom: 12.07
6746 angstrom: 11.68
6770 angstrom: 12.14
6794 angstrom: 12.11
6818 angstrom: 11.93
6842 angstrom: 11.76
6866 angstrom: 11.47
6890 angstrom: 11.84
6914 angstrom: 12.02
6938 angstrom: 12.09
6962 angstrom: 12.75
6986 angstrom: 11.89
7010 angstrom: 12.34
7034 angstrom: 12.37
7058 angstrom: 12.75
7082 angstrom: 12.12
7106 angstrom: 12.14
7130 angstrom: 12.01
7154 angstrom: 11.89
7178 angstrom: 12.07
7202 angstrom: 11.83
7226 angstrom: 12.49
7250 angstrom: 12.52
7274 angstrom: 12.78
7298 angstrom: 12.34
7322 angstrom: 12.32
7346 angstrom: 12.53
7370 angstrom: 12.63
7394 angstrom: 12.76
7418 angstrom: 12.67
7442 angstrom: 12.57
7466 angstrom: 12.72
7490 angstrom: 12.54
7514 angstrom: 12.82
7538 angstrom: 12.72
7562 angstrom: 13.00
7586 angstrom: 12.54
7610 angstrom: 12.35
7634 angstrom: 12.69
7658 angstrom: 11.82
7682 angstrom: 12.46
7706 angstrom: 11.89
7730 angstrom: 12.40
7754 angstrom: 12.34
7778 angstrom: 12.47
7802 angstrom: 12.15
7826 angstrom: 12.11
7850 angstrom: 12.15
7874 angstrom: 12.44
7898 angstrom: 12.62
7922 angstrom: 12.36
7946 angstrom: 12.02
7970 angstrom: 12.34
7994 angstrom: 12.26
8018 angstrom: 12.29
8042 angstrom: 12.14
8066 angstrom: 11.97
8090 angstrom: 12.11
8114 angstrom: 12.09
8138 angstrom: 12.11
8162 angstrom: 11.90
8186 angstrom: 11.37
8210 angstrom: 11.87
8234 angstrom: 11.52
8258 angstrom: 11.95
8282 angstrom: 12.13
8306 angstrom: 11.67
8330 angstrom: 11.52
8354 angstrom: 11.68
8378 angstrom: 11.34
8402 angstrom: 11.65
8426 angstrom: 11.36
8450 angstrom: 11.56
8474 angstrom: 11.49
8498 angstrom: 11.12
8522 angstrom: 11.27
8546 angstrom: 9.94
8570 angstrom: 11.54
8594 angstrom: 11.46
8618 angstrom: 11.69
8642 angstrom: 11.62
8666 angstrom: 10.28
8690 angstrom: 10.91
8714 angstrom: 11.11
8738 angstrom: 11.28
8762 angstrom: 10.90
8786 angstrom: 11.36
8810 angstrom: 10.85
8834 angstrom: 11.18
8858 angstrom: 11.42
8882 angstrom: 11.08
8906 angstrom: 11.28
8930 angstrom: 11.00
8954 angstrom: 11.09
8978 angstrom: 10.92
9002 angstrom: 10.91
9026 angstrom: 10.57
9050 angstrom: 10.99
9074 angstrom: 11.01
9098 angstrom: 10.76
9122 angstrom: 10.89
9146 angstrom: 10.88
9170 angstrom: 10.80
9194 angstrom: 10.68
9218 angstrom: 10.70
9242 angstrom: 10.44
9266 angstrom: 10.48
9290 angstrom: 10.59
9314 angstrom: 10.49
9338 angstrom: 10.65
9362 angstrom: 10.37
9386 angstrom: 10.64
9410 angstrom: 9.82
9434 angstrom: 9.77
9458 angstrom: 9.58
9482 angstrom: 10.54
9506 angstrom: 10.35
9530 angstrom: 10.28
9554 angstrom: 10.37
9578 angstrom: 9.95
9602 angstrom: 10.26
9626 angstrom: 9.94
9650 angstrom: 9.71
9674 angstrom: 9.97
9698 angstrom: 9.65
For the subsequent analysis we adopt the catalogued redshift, 0.00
